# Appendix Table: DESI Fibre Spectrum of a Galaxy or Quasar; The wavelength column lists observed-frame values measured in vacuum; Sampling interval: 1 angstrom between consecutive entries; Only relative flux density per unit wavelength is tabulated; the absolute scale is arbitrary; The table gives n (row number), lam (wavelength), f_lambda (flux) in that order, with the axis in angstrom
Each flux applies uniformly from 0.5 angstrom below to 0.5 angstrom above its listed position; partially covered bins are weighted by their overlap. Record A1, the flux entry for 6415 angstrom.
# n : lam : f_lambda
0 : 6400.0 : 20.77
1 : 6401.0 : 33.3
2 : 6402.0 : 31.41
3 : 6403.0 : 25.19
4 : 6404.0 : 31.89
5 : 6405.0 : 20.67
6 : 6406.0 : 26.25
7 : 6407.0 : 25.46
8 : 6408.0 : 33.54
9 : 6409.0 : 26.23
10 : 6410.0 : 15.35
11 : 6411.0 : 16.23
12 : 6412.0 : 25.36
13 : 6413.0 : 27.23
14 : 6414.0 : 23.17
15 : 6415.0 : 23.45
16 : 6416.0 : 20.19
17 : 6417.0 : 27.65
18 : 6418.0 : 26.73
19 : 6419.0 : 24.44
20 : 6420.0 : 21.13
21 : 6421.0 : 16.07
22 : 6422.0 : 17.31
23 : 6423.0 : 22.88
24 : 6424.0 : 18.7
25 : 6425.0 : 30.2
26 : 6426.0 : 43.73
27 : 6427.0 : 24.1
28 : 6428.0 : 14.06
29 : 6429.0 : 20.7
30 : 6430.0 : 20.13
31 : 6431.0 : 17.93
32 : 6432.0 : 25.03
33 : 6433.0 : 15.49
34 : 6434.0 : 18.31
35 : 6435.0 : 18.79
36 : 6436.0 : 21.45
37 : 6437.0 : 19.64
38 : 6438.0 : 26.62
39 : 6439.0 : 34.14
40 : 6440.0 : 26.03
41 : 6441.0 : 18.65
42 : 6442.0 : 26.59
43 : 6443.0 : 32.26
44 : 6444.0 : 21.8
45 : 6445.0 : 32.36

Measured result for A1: 23.45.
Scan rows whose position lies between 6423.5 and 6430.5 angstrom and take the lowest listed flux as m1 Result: 14.06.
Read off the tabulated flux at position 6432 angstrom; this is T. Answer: 25.03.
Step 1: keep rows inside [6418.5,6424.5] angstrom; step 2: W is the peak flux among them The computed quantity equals 24.44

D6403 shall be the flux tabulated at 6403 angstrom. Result 25.19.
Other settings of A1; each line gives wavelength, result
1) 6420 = 21.13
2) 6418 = 26.73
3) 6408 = 33.54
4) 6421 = 16.07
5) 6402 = 31.41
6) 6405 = 20.67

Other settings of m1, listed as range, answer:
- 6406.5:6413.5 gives 15.35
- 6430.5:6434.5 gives 15.49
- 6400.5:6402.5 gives 31.41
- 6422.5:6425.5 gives 18.7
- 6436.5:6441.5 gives 18.65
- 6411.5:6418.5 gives 20.19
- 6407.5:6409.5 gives 26.23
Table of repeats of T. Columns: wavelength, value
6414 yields 23.17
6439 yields 34.14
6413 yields 27.23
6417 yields 27.65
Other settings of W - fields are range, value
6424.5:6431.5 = 43.73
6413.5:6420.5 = 27.65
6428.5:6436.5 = 25.03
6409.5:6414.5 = 27.23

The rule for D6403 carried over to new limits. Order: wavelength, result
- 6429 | 20.7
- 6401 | 33.3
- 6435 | 18.79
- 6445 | 32.36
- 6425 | 30.2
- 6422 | 17.31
